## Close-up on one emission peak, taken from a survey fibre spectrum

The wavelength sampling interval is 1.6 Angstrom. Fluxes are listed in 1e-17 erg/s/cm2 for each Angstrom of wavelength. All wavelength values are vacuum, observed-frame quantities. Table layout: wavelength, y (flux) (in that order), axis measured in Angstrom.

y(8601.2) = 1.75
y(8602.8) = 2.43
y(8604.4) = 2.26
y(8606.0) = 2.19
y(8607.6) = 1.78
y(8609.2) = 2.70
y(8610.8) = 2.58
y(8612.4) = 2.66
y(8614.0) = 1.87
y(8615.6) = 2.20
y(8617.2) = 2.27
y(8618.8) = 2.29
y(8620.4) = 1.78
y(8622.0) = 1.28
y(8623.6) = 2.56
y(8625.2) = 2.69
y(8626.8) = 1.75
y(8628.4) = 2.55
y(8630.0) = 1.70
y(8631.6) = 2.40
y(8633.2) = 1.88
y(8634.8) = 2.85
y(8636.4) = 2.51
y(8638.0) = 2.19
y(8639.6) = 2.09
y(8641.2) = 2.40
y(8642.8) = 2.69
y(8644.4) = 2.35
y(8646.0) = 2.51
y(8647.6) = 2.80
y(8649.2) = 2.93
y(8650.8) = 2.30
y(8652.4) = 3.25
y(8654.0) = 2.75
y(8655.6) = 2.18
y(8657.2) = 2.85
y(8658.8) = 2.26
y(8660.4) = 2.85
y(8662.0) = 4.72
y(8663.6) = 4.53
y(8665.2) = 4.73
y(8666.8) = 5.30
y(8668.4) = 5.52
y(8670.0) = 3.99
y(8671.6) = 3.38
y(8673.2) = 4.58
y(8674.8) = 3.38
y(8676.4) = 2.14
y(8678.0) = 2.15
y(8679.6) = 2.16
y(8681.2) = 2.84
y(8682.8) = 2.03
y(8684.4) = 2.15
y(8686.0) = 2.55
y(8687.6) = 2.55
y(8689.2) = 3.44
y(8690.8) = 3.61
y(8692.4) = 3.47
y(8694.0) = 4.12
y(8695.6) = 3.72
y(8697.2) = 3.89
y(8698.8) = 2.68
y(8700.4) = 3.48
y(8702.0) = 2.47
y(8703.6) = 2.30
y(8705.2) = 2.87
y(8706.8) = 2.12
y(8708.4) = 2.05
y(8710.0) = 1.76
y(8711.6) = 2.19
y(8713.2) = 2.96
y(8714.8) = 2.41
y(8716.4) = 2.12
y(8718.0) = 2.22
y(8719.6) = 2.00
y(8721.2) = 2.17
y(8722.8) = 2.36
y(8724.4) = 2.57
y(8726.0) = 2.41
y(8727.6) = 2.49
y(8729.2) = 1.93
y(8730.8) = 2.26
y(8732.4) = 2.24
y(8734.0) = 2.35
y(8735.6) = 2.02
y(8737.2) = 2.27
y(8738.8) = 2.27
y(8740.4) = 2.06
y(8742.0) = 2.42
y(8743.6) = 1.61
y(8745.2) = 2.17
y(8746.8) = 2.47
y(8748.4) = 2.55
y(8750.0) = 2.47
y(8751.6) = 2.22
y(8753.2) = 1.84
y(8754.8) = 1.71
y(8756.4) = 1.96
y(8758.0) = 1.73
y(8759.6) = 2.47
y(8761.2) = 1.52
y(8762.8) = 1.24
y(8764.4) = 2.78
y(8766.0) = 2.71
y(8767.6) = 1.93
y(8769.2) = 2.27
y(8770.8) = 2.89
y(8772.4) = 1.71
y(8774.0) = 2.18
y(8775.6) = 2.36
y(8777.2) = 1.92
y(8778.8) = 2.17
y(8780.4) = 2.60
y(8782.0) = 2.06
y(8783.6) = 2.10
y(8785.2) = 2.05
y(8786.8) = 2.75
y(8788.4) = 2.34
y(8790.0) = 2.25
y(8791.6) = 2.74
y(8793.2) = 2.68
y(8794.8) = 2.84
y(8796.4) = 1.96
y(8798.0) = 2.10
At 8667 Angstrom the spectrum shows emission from H-alpha 6563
